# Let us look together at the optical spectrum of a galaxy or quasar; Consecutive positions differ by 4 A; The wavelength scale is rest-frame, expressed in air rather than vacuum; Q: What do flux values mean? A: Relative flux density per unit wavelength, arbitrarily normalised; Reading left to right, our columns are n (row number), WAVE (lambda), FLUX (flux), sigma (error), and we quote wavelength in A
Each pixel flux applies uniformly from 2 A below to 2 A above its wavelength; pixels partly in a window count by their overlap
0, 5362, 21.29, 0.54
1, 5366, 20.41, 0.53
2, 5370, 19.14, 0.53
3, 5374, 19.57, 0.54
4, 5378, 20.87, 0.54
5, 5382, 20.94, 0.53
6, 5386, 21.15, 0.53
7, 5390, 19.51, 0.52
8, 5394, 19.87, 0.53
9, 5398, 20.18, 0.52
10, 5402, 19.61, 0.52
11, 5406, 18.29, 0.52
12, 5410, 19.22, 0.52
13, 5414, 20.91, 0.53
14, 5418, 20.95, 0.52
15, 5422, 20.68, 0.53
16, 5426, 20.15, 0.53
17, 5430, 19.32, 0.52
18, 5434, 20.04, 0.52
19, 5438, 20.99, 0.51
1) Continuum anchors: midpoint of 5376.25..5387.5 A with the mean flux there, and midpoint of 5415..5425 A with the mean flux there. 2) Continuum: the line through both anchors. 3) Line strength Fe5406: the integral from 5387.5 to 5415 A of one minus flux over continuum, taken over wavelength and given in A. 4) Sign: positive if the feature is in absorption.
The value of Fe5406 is 1.6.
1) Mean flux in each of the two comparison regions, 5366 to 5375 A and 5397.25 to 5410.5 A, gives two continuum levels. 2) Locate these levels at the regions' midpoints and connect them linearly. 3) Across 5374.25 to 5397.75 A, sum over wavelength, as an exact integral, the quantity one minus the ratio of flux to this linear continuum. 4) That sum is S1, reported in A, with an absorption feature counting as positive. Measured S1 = -1.2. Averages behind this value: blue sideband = 19.6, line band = 20.4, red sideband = 19.3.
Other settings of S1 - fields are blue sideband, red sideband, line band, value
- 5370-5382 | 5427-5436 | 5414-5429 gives -0.6 A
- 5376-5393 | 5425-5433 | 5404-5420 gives 0.2 A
